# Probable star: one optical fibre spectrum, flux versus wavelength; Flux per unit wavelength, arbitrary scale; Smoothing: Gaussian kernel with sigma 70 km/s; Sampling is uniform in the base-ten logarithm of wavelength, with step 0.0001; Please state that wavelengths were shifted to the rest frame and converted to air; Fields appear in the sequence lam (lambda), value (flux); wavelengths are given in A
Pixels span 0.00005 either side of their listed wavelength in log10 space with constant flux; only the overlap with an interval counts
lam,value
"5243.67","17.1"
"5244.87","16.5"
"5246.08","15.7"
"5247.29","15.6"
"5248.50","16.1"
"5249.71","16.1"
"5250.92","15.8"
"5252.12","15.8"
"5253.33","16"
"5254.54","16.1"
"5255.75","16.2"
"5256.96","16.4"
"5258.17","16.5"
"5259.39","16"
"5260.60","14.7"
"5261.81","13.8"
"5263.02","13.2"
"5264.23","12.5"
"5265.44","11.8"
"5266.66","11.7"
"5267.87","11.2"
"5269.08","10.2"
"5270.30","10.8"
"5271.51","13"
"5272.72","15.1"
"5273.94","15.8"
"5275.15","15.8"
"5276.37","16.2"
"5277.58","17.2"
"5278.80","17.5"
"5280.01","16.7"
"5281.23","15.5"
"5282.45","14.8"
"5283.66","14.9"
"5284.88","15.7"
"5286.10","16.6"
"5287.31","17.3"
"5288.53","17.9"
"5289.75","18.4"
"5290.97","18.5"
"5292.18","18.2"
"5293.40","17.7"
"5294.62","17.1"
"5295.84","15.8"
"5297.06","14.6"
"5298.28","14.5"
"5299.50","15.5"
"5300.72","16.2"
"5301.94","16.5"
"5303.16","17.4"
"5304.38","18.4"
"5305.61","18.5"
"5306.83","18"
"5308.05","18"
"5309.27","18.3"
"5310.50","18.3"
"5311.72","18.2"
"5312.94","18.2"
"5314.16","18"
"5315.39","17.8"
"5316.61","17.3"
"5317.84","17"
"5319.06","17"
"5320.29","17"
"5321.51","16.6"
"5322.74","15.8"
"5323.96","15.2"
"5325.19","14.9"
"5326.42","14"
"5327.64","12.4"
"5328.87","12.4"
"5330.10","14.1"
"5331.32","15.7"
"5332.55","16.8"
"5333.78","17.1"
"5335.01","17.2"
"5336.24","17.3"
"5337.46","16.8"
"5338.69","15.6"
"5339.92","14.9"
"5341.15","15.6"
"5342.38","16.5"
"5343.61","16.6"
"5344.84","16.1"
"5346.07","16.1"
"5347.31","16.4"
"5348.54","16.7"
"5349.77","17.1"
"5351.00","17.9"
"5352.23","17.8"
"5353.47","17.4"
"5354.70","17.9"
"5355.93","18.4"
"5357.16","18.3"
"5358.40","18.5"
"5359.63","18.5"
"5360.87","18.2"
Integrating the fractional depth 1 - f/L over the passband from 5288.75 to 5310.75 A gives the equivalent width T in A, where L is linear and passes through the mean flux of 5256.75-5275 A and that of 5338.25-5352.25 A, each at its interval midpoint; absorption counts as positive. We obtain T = -3.69 A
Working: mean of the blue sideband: 13.5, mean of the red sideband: 16.4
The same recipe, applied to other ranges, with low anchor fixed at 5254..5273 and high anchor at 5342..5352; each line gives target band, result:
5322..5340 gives 0.9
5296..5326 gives -3.0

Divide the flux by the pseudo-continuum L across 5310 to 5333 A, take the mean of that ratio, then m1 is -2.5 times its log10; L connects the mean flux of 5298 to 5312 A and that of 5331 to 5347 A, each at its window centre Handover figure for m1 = 0.05 mag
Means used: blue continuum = 17.4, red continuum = 16.3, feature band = 16.1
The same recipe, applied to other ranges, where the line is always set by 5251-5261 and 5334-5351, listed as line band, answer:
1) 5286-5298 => -0.06 mag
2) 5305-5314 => -0.12 mag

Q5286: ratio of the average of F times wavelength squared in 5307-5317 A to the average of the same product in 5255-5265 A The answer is 1.24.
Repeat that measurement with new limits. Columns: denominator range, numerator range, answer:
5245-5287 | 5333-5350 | 1.13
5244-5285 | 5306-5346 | 1.13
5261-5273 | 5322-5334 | 1.23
